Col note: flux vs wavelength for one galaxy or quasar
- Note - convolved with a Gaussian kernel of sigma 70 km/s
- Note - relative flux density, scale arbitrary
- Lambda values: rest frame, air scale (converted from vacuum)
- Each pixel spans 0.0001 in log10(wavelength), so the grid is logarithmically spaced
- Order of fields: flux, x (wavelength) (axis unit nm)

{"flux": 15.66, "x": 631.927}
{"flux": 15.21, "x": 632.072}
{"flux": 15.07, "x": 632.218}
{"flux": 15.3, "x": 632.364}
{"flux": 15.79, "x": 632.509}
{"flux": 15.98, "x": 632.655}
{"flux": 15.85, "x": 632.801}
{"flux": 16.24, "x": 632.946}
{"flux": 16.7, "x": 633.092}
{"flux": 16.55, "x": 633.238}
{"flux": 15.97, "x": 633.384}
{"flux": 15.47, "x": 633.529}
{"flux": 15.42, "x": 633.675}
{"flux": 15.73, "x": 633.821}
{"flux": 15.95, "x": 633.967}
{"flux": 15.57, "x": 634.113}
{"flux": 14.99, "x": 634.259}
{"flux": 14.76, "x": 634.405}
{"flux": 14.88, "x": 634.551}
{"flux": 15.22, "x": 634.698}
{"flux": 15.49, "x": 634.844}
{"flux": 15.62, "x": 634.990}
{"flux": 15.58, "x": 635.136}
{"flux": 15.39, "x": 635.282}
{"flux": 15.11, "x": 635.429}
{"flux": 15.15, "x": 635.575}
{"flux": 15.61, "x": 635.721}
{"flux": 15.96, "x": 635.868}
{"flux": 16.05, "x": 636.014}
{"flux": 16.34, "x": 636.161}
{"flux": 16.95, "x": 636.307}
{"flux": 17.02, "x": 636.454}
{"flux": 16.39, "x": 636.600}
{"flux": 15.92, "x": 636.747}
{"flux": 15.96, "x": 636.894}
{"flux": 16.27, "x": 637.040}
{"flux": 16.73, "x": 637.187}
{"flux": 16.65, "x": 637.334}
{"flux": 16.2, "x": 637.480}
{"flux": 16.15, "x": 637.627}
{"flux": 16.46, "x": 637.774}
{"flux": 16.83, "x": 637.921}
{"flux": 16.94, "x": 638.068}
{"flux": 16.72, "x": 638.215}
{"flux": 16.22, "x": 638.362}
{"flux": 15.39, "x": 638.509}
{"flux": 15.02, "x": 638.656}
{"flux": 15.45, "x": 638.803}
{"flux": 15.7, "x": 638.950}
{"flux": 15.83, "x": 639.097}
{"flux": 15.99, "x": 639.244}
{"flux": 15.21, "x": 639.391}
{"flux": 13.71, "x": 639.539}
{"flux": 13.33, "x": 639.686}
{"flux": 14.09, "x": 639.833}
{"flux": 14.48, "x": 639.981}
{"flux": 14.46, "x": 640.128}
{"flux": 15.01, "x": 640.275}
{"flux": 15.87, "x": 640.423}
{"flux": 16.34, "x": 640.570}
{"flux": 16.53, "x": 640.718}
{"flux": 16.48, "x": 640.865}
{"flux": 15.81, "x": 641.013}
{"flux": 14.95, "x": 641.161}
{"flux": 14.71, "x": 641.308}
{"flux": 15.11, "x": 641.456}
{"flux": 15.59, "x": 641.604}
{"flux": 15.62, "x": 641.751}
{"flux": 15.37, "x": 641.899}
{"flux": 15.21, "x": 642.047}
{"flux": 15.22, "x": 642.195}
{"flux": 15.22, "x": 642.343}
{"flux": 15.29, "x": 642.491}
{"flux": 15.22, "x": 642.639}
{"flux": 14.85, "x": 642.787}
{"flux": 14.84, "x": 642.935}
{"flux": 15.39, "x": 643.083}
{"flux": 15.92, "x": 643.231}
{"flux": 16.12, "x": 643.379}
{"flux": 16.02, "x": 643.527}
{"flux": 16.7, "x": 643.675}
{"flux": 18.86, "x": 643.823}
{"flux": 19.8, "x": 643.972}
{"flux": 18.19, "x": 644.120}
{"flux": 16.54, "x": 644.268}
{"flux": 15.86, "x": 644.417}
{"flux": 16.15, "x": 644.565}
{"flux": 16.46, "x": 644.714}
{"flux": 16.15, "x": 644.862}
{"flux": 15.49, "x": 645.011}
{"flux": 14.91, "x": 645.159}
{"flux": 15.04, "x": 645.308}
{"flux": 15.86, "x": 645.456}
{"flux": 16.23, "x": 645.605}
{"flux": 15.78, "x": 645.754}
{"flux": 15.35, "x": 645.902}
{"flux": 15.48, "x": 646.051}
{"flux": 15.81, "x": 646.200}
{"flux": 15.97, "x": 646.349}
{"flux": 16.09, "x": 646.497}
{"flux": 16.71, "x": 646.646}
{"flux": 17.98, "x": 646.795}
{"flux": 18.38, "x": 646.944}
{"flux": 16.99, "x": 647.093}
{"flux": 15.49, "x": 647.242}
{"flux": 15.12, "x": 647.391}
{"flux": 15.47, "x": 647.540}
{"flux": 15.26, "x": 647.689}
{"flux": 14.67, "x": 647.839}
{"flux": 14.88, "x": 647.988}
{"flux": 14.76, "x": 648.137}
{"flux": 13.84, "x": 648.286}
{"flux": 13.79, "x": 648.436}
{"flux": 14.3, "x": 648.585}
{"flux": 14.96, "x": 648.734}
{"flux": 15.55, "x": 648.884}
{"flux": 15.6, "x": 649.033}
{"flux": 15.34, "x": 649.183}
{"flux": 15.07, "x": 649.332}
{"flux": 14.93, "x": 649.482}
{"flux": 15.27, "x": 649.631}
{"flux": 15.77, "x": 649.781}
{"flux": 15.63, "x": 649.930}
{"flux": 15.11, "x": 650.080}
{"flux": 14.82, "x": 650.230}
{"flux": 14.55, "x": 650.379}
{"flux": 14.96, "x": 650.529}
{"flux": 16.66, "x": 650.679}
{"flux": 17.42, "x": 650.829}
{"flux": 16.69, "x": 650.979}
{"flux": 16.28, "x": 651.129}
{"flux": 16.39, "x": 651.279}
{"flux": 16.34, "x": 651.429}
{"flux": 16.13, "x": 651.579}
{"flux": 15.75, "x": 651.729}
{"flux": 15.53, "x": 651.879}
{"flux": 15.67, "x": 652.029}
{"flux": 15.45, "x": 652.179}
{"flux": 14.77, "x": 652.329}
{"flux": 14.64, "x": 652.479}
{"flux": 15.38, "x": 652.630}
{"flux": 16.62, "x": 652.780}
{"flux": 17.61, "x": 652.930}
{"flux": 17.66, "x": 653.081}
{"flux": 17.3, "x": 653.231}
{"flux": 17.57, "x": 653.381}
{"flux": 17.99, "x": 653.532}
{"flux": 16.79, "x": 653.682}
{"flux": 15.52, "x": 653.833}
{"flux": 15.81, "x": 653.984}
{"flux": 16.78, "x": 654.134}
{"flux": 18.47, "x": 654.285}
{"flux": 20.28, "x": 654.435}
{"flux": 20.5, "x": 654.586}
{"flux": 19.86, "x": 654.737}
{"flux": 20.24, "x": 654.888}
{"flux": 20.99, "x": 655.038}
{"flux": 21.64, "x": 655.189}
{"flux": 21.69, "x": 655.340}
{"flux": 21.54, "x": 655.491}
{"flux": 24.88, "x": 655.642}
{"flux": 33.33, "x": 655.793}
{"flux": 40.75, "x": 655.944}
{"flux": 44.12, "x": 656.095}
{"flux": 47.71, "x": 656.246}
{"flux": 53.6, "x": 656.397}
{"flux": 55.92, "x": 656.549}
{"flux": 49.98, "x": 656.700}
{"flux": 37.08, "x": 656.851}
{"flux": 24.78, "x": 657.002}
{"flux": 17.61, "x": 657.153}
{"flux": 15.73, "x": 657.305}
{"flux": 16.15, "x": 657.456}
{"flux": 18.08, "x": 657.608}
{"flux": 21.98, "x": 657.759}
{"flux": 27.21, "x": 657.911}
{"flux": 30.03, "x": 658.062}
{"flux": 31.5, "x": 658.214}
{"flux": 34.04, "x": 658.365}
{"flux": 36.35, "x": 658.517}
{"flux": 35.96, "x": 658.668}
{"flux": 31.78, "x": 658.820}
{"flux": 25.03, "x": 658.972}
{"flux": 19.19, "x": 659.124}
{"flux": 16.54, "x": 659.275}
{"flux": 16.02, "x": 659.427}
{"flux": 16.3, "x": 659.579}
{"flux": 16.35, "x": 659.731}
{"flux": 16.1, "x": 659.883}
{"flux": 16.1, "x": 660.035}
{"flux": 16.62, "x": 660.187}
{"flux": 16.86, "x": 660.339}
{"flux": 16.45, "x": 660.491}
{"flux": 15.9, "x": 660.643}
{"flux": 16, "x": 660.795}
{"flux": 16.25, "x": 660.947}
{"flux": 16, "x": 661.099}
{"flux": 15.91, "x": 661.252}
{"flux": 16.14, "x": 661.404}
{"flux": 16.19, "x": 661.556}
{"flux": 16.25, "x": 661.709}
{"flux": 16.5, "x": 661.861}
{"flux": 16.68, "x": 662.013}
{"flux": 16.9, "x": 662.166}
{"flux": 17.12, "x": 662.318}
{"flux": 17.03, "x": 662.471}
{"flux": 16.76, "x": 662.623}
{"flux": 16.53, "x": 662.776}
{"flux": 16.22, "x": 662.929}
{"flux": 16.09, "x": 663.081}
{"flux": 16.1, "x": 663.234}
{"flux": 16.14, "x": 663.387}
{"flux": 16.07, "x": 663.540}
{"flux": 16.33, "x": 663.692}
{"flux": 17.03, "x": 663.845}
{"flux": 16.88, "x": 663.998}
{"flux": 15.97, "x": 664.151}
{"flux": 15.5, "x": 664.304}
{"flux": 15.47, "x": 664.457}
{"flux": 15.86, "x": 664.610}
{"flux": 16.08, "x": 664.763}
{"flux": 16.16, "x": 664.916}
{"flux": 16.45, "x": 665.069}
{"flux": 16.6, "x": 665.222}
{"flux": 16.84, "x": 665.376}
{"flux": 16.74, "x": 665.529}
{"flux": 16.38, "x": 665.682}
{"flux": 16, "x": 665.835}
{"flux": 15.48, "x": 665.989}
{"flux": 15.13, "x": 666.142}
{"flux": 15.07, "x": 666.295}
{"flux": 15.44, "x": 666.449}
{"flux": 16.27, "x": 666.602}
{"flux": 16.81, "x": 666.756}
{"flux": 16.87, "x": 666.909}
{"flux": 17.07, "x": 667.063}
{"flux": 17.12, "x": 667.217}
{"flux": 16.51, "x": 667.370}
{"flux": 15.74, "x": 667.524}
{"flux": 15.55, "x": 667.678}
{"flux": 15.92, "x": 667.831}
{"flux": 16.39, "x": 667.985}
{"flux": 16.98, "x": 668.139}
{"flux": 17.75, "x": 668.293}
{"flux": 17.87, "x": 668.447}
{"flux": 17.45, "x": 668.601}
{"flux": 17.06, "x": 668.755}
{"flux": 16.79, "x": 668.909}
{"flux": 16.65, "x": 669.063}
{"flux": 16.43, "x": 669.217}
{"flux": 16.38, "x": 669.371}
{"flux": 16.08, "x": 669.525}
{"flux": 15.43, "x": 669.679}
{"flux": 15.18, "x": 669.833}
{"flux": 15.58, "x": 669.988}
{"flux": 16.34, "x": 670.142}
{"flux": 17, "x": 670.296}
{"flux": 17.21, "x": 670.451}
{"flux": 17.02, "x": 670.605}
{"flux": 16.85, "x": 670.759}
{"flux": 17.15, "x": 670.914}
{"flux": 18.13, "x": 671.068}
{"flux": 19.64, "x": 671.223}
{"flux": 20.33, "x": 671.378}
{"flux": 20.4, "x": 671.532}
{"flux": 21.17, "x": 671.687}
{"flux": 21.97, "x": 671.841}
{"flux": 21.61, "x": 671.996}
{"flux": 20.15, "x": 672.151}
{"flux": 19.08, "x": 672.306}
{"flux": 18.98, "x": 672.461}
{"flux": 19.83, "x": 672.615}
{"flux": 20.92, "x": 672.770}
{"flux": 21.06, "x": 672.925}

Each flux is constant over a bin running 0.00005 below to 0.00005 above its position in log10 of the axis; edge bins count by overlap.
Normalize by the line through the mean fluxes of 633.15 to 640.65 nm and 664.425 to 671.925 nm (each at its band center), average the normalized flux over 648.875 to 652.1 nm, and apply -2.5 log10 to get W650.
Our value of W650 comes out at 0.034 mag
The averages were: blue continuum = 15.7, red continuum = 16.9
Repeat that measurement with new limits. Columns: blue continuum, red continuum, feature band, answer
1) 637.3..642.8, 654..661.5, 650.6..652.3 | 0.31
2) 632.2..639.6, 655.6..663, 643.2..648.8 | 0.21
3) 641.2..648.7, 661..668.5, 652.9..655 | -0.13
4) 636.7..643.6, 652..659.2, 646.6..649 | 0.29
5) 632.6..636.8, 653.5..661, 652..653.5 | 0.37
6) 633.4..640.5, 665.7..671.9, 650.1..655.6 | -0.06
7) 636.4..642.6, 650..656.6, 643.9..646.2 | 0.11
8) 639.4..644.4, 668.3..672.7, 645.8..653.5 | 0.04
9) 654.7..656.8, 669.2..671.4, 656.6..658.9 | 0.11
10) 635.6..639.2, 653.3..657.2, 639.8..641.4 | 0.19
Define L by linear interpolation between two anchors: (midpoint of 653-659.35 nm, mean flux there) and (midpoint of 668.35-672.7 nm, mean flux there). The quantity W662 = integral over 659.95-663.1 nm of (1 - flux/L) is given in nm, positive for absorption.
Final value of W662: 0.93 nm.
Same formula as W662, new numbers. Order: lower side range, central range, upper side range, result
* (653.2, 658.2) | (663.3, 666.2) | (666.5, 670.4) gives 0.47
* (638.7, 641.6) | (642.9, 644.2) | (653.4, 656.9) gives 0.09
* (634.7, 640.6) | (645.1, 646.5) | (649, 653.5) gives 0.02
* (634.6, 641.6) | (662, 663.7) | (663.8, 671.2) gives -0.02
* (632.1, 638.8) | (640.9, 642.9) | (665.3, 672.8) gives 0.11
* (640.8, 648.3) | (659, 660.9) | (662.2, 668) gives -0.07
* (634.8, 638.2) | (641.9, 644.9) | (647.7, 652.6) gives -0.08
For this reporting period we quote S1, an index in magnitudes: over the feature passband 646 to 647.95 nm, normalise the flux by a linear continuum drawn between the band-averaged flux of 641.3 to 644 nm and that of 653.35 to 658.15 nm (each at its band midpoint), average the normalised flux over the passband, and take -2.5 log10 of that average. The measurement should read 0.20 mag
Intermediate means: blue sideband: 15.8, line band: 16.1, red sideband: 26.5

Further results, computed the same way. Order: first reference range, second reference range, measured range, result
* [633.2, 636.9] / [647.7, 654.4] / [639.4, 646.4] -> 0.006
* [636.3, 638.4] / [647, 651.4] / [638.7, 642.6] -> 0.064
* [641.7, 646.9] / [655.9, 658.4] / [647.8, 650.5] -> 0.444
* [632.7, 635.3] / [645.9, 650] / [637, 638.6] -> -0.053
